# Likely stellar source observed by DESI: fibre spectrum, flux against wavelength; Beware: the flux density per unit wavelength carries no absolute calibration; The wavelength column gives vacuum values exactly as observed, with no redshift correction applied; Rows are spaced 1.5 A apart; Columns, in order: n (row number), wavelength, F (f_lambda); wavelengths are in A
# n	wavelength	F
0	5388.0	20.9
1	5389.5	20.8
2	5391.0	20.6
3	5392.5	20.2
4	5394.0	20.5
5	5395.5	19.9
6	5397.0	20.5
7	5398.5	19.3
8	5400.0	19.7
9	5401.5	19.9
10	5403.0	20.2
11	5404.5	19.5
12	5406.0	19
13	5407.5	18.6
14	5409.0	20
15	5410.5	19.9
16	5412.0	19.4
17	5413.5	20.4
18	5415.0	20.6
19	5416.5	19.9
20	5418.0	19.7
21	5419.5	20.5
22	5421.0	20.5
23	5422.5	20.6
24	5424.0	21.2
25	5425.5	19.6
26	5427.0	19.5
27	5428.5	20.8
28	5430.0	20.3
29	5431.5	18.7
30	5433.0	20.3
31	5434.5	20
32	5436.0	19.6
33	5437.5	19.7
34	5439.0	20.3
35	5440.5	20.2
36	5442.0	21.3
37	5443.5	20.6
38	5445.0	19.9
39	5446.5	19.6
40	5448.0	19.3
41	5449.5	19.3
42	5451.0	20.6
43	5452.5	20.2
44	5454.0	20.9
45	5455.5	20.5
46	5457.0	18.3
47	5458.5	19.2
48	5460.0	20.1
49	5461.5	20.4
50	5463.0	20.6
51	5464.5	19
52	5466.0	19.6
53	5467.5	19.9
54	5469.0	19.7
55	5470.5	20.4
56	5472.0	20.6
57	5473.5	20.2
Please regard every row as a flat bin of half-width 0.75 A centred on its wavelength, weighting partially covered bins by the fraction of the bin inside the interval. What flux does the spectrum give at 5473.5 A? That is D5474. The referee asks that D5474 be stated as 20.2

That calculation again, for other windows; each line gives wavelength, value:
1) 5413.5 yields 20.4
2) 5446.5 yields 19.6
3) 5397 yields 20.5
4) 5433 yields 20.3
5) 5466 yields 19.6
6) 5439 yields 20.3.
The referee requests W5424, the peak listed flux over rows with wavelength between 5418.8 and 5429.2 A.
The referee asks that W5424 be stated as 21.2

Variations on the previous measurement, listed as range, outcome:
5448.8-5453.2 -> 20.6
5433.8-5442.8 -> 21.3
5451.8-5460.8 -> 20.9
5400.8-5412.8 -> 20.2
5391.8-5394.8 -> 20.5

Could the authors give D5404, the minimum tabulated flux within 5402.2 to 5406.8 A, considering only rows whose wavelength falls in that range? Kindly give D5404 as 19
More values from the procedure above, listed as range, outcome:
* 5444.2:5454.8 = 19.3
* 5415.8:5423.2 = 19.7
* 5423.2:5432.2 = 18.7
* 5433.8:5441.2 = 19.6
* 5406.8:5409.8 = 18.6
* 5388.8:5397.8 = 19.9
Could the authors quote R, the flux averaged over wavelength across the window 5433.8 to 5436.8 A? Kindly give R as 19.8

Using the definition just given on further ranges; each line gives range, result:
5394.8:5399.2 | 19.9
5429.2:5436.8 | 19.8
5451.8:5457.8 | 20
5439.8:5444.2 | 20.7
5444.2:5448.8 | 19.6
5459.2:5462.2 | 20.2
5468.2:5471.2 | 20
